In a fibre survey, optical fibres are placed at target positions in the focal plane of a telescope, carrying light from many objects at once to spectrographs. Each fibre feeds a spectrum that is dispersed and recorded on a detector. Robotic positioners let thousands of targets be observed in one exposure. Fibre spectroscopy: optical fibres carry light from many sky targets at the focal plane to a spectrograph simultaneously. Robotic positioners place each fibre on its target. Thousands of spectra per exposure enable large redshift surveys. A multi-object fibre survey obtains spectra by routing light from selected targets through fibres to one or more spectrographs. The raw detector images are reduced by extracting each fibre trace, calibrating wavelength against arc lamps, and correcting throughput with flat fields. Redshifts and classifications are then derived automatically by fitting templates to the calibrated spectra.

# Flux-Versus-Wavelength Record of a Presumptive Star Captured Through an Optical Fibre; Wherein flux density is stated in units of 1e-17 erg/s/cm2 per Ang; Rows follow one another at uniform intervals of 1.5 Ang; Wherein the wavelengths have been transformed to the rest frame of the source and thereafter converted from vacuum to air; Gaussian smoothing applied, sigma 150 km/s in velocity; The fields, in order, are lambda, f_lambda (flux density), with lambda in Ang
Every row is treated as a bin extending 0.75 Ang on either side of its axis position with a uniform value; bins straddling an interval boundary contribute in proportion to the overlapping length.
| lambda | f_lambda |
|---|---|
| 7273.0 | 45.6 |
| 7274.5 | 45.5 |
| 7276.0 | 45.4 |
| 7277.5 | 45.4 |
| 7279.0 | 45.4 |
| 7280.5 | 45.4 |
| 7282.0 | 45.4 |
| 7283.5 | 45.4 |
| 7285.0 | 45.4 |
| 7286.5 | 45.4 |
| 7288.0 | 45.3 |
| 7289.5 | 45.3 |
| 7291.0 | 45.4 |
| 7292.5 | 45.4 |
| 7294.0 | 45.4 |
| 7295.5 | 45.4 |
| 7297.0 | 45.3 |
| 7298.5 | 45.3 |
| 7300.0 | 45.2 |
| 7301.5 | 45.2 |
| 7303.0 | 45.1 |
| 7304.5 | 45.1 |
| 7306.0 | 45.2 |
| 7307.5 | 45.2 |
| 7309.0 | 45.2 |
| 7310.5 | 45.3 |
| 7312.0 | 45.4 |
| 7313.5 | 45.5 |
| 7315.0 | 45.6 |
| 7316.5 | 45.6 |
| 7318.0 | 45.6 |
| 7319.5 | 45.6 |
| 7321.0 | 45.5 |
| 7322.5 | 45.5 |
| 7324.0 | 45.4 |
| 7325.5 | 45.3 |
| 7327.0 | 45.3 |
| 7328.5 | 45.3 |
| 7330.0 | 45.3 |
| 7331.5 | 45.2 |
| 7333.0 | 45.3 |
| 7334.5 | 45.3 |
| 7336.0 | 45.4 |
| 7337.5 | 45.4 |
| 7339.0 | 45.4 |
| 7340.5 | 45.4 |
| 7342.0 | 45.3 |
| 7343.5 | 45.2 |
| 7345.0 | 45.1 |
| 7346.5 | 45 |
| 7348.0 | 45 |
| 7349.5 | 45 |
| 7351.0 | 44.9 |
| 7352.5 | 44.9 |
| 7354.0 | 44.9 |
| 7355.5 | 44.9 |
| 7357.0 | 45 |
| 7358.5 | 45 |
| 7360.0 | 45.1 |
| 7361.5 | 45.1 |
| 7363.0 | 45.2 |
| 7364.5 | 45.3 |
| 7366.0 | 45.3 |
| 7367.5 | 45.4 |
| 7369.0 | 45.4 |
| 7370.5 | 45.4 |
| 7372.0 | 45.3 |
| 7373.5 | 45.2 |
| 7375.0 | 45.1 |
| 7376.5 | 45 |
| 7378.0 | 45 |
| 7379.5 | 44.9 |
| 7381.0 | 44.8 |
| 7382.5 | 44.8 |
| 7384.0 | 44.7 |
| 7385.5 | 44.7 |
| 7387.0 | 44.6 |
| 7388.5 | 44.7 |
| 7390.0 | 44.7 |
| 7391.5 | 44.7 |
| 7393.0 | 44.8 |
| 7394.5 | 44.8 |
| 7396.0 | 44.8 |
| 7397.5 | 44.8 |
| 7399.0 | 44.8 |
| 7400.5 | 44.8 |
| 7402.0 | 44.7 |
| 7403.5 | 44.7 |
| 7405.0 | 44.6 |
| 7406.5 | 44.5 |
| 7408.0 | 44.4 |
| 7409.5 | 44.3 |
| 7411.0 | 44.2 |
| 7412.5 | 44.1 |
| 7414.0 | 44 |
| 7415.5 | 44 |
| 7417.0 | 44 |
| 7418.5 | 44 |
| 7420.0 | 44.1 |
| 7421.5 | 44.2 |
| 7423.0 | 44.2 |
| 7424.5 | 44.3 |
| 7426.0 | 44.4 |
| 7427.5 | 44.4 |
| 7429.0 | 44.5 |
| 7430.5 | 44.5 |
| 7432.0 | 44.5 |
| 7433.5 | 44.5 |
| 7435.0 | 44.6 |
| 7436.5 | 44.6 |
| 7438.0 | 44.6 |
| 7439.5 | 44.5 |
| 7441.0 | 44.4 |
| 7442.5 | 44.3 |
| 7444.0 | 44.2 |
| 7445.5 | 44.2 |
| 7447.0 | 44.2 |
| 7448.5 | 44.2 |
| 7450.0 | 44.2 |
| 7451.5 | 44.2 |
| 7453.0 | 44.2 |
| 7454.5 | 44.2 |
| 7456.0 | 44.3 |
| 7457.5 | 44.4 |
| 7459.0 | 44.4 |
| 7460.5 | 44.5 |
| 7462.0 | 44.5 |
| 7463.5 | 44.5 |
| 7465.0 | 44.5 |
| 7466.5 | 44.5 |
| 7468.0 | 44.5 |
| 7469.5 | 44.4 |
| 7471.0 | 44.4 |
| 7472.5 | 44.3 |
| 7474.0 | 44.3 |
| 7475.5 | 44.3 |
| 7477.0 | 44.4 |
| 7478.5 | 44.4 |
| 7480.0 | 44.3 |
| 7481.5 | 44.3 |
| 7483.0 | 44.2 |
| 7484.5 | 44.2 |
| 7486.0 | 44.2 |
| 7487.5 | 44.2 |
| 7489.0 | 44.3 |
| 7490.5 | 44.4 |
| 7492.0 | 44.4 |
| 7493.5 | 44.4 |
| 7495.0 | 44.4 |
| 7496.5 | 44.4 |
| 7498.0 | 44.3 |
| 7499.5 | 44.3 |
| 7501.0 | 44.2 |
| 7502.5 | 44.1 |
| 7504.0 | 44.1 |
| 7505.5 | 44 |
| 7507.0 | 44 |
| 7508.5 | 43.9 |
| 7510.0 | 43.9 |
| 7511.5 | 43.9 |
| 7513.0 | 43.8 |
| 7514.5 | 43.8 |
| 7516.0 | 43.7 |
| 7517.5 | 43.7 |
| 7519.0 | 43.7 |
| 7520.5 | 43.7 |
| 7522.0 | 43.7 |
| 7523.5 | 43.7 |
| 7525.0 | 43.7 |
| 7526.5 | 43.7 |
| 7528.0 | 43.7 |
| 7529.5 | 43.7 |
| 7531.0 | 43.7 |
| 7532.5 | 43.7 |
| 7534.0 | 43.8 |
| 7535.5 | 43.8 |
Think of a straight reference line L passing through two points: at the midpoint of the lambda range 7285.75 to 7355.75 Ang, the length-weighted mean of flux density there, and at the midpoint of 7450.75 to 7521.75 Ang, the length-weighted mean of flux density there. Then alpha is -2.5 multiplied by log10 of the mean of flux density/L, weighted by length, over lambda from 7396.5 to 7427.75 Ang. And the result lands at 0.01 mag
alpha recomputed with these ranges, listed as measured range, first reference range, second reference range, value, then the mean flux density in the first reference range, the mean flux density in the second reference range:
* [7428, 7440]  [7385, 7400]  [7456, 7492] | 0.00 mag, 44.7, 44.4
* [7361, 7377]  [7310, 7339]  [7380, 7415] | -0.01 mag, 45.4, 44.6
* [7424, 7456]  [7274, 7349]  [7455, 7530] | 0.00 mag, 45.3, 44.2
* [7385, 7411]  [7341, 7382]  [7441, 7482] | 0.00 mag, 45.1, 44.3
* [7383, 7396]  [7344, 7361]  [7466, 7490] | 0.00 mag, 45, 44.3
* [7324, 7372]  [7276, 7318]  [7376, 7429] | -0.01 mag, 45.3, 44.5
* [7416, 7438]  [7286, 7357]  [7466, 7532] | 0.01 mag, 45.3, 44.1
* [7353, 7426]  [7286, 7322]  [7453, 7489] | 0.00 mag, 45.4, 44.4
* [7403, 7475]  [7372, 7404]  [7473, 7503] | 0.01 mag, 44.8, 44.3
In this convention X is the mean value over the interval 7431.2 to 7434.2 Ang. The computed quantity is 44.5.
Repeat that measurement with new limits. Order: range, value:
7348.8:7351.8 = 44.9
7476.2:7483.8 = 44.3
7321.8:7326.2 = 45.4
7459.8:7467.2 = 44.5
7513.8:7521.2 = 43.7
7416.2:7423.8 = 44.1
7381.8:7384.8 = 44.7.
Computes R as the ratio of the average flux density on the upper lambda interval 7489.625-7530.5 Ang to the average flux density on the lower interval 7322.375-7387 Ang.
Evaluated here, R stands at 1.0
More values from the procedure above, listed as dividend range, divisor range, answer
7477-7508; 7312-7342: 0.97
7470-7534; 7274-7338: 0.97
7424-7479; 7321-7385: 0.98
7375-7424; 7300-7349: 0.98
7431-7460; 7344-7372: 0.98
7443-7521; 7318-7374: 0.98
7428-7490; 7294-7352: 0.98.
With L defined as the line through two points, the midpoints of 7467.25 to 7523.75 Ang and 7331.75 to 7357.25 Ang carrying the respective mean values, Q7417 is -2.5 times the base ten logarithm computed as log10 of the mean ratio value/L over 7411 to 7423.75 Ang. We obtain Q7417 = 0.01 mag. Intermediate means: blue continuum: 45.1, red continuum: 44.1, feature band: 44.1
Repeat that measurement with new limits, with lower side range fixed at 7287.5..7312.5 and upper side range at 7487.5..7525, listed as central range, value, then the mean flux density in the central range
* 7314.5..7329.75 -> -0.01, 45.5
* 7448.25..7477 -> 0.00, 44.4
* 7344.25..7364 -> 0.00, 45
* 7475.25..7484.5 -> 0.00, 44.3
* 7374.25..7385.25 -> 0.00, 44.9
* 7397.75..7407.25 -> 0.00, 44.7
